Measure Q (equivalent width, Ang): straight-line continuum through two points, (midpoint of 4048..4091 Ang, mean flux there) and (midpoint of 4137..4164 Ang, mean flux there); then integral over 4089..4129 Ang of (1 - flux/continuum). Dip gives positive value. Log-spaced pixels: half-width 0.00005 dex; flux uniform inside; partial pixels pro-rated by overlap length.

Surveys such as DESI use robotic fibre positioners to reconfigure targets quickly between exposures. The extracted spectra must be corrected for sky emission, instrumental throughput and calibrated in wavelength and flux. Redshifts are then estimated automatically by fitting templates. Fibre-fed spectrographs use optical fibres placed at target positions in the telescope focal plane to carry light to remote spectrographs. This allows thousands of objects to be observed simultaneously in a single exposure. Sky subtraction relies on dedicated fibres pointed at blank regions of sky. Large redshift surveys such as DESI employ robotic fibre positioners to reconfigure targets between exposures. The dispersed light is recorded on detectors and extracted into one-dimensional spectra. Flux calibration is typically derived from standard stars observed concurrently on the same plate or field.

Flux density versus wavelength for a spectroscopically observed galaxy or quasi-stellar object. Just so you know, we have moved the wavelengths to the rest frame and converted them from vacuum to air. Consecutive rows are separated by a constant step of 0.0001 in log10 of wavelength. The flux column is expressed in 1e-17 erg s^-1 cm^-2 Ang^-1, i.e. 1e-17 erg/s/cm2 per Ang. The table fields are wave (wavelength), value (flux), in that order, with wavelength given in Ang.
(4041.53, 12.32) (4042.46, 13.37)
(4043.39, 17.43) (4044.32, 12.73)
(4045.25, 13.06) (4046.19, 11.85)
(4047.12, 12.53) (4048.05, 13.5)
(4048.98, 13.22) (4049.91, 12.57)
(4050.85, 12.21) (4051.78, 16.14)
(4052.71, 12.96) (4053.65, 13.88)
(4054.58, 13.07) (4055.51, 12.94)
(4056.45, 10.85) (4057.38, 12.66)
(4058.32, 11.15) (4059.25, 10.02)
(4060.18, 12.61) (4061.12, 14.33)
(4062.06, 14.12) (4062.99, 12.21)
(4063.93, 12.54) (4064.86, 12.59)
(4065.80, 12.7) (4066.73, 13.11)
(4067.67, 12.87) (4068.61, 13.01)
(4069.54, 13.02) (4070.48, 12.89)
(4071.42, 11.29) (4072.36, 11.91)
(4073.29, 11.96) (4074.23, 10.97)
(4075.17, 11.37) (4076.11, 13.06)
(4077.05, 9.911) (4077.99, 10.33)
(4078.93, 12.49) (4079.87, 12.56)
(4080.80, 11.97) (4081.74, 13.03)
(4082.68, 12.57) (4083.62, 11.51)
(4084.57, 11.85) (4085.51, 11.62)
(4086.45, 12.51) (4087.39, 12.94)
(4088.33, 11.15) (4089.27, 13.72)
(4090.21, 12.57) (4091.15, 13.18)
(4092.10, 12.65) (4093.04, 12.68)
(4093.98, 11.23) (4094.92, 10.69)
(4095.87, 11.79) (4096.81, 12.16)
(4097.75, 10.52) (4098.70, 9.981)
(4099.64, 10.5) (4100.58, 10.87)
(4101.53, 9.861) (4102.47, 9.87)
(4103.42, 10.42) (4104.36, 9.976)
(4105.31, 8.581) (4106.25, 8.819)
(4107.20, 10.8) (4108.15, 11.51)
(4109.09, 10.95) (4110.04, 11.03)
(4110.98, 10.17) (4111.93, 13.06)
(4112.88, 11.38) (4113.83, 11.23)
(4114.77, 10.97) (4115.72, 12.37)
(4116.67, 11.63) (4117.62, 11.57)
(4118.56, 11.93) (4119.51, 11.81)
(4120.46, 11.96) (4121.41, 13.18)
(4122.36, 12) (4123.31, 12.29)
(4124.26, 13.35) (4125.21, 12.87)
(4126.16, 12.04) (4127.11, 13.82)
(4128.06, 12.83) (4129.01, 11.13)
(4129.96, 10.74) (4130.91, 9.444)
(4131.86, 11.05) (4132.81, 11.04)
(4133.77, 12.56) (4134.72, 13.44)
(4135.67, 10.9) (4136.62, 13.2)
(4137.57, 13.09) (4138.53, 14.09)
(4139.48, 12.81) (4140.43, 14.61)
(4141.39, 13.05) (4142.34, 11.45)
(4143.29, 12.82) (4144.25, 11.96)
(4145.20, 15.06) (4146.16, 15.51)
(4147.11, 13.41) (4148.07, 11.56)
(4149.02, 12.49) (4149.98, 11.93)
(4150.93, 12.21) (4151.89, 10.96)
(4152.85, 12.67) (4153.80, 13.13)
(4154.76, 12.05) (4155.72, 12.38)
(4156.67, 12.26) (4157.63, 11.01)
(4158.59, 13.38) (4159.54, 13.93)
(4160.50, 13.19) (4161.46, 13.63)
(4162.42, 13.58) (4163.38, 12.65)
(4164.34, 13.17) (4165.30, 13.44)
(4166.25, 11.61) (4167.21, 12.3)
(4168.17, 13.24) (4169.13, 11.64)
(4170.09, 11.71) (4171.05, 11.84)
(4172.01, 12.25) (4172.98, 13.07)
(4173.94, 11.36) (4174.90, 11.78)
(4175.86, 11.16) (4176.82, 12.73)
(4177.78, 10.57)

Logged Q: 3.6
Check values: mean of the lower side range 12.4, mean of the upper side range 12.9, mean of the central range 11.5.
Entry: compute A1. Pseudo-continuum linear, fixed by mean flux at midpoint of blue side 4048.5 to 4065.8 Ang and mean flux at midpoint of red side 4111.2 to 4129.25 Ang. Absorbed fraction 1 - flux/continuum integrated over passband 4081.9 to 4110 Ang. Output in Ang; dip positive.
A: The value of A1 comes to 2.49 Ang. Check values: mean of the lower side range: 12.8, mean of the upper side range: 12.2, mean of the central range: 11.3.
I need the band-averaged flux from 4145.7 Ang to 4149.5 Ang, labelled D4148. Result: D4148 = 13.2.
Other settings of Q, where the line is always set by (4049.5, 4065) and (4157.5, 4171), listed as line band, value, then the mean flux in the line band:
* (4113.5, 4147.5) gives 0.90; 12.4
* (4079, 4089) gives 0.43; 12.2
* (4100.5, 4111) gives 2.09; 10.2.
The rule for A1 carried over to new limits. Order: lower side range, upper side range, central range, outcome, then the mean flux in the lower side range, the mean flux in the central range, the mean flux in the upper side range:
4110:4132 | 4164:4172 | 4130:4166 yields -1.49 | 11.9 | 12.7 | 12.4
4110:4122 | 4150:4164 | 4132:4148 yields -0.94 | 11.7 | 13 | 12.6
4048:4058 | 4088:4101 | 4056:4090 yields 0.50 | 13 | 12.2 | 11.7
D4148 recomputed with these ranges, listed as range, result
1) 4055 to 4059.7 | 11.5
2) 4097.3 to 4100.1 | 10.3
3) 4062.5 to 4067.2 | 12.7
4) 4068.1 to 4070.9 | 13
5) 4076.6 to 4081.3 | 11.5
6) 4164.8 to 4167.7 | 12.5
